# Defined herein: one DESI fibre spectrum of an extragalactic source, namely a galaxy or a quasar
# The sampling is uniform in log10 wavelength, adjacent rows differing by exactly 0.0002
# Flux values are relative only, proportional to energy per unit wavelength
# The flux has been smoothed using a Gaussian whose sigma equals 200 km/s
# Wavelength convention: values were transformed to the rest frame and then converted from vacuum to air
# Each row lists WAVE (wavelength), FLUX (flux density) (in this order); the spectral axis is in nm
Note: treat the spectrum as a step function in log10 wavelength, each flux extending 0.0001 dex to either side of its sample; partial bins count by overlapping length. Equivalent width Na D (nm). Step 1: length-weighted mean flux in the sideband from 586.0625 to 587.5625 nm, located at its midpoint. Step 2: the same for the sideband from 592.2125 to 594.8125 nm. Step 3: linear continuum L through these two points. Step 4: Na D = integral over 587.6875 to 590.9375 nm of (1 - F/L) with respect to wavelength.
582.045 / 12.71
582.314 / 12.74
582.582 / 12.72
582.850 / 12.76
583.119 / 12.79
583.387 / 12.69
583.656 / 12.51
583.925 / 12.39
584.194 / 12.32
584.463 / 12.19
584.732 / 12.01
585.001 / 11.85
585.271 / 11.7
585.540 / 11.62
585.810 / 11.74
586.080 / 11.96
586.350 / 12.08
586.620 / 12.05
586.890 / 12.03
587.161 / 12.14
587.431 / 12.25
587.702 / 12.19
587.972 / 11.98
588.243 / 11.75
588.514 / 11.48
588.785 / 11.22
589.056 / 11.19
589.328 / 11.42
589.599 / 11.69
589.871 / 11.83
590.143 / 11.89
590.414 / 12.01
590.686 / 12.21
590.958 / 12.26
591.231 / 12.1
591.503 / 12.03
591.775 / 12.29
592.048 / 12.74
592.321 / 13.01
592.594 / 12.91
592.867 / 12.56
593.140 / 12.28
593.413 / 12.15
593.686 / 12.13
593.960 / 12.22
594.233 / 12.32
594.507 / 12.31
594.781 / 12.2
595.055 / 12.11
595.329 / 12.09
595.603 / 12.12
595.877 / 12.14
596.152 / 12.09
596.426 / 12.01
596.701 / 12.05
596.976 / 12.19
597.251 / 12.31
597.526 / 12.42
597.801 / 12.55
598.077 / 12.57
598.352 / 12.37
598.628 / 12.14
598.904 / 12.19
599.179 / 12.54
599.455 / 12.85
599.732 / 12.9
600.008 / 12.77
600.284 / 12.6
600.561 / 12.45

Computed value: 0.13 nm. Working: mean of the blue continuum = 12.1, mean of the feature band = 11.7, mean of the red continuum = 12.4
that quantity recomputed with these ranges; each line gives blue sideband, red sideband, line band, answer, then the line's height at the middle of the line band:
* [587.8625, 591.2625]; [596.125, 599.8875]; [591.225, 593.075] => -0.092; 11.9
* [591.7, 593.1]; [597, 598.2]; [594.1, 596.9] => 0.087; 12.5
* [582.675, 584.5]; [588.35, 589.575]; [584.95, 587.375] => 0.011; 12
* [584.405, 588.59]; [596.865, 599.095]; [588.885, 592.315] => 0.024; 12.1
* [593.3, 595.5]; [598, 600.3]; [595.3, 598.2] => 0.031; 12.4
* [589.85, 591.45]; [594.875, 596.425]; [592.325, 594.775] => -0.060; 12.1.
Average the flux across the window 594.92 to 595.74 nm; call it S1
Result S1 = 12.1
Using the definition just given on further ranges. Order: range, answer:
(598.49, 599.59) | 12.4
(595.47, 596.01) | 12.1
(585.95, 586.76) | 12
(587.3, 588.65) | 11.9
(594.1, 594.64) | 12.3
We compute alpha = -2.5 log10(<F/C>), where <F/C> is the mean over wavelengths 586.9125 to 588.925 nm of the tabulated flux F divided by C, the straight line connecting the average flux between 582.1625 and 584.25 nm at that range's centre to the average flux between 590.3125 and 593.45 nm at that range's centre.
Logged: 0.06 mag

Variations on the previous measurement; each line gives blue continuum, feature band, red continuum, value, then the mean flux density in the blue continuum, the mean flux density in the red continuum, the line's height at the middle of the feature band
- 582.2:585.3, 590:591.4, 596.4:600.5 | 0.029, 12.4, 12.4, 12.4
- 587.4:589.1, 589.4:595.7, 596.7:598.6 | -0.020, 11.7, 12.4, 12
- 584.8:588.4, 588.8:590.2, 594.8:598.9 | 0.044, 11.9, 12.2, 12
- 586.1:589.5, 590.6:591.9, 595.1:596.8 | -0.022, 11.8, 12.1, 11.9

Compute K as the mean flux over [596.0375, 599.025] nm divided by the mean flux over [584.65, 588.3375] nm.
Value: 1.0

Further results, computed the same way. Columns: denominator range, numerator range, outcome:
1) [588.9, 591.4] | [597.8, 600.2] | 1.06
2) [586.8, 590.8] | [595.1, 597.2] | 1.03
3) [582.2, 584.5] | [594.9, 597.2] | 0.96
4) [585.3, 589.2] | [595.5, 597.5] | 1.03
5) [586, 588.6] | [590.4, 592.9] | 1.03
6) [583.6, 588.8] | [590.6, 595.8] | 1.03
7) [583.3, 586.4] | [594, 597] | 1.01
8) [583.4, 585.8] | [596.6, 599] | 1.02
